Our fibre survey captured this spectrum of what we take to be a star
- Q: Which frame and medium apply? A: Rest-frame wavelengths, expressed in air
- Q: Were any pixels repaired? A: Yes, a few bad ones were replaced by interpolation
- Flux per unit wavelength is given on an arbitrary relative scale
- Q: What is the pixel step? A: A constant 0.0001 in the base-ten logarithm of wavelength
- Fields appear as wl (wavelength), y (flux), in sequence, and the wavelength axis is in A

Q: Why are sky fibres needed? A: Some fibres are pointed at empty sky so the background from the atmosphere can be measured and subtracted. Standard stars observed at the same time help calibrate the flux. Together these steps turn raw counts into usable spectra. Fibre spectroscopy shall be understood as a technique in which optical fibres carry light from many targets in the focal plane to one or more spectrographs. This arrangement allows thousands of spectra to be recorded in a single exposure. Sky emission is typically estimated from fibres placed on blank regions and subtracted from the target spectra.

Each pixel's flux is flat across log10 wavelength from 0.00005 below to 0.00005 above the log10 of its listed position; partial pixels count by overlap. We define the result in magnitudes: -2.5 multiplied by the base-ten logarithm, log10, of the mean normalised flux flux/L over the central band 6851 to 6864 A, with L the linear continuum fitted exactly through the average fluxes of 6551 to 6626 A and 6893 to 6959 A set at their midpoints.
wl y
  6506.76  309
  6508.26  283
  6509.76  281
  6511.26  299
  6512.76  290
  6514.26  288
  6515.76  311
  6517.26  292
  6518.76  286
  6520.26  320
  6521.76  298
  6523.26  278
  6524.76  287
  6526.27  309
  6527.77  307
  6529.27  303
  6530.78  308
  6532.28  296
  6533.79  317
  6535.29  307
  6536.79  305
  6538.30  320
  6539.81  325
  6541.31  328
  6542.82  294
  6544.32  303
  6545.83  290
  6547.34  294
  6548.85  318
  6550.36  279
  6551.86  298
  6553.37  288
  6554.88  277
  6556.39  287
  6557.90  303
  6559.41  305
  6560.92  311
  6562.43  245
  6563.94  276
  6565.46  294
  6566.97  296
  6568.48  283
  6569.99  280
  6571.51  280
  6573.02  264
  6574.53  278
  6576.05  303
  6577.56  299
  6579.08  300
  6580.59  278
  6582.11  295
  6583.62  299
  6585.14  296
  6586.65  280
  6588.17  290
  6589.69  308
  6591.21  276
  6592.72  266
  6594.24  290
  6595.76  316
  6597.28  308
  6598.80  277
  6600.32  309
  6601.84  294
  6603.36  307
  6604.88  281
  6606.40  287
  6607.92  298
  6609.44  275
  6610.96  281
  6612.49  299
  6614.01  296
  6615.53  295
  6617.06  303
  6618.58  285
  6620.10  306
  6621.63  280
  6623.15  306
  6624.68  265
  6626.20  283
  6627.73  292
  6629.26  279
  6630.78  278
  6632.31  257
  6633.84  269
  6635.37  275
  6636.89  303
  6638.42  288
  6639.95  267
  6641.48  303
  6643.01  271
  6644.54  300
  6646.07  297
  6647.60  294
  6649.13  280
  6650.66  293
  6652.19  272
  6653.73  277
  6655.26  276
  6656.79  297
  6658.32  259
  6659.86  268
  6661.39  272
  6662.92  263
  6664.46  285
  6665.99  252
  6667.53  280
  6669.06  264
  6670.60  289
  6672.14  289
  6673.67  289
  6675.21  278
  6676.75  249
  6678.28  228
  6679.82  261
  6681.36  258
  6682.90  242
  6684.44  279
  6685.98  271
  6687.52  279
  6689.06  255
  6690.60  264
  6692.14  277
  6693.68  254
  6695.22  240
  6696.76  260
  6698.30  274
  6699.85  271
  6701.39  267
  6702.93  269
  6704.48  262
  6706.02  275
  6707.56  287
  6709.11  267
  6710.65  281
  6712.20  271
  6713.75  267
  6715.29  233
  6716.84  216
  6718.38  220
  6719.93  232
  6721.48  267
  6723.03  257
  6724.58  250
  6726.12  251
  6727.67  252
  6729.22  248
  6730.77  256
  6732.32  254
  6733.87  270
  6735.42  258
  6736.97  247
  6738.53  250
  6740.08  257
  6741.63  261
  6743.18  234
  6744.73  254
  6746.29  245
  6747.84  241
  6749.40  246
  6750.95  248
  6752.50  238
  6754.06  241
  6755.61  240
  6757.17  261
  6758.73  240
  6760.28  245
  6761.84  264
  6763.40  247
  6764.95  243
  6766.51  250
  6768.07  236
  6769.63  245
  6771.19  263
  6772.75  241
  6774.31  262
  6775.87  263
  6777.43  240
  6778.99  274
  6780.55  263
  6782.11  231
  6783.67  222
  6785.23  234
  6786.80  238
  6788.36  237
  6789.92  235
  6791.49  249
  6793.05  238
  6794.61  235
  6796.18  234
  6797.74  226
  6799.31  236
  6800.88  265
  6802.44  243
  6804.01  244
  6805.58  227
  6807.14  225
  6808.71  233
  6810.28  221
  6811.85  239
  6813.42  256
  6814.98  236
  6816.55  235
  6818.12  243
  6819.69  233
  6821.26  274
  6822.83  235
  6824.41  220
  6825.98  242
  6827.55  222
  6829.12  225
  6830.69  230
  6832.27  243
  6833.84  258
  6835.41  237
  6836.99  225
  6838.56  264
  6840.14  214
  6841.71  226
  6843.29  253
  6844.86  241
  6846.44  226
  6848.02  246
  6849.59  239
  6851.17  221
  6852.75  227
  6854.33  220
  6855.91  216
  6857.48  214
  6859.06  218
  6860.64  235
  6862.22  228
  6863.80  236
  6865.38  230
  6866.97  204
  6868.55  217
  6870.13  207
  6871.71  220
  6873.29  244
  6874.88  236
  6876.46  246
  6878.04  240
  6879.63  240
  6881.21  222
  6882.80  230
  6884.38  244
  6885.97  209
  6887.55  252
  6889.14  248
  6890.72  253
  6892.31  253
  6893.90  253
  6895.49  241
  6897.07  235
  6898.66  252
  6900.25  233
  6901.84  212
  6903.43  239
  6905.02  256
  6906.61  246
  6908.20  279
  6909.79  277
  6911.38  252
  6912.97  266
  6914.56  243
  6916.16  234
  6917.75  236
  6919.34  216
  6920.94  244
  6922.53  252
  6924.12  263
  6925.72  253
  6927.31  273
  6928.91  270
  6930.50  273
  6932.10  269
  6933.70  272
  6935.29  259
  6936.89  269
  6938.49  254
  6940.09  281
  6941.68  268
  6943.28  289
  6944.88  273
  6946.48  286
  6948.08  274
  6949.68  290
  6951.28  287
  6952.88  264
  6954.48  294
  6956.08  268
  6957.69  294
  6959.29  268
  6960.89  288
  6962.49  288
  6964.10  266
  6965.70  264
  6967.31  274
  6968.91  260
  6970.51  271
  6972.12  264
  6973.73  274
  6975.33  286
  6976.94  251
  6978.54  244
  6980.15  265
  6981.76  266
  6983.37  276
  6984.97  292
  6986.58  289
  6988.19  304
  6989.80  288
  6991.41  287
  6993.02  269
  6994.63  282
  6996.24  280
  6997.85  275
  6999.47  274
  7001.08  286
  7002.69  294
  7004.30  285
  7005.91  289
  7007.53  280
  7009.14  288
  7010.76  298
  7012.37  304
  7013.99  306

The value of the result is 0.19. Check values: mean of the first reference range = 290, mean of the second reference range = 261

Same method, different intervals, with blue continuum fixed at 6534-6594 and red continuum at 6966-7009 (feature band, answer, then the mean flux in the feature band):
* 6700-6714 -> 0.061 mag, 272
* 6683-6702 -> 0.091 mag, 265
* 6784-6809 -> 0.196 mag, 237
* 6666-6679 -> 0.074 mag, 270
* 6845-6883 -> 0.231 mag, 228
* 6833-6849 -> 0.181 mag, 239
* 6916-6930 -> 0.120 mag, 250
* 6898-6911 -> 0.127 mag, 249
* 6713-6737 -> 0.155 mag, 249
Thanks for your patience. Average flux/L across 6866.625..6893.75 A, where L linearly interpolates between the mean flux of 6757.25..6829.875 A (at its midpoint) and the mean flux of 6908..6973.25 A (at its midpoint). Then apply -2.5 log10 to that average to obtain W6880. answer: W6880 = 0.10 mag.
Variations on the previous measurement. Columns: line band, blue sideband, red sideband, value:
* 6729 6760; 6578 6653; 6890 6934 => 0.10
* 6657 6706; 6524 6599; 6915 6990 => 0.08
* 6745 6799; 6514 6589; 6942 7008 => 0.17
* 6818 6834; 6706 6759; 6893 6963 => 0.08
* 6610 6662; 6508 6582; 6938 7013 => 0.03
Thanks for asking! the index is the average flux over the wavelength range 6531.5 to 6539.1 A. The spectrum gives 309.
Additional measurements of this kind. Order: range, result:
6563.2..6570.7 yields 286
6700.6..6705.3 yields 266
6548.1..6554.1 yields 296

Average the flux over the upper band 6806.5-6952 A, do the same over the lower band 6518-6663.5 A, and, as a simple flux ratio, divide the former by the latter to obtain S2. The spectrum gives 0.84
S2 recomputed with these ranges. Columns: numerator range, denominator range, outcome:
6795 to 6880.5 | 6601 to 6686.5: 0.83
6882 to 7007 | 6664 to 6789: 1.04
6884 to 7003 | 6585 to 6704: 0.95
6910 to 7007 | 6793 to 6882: 1.16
